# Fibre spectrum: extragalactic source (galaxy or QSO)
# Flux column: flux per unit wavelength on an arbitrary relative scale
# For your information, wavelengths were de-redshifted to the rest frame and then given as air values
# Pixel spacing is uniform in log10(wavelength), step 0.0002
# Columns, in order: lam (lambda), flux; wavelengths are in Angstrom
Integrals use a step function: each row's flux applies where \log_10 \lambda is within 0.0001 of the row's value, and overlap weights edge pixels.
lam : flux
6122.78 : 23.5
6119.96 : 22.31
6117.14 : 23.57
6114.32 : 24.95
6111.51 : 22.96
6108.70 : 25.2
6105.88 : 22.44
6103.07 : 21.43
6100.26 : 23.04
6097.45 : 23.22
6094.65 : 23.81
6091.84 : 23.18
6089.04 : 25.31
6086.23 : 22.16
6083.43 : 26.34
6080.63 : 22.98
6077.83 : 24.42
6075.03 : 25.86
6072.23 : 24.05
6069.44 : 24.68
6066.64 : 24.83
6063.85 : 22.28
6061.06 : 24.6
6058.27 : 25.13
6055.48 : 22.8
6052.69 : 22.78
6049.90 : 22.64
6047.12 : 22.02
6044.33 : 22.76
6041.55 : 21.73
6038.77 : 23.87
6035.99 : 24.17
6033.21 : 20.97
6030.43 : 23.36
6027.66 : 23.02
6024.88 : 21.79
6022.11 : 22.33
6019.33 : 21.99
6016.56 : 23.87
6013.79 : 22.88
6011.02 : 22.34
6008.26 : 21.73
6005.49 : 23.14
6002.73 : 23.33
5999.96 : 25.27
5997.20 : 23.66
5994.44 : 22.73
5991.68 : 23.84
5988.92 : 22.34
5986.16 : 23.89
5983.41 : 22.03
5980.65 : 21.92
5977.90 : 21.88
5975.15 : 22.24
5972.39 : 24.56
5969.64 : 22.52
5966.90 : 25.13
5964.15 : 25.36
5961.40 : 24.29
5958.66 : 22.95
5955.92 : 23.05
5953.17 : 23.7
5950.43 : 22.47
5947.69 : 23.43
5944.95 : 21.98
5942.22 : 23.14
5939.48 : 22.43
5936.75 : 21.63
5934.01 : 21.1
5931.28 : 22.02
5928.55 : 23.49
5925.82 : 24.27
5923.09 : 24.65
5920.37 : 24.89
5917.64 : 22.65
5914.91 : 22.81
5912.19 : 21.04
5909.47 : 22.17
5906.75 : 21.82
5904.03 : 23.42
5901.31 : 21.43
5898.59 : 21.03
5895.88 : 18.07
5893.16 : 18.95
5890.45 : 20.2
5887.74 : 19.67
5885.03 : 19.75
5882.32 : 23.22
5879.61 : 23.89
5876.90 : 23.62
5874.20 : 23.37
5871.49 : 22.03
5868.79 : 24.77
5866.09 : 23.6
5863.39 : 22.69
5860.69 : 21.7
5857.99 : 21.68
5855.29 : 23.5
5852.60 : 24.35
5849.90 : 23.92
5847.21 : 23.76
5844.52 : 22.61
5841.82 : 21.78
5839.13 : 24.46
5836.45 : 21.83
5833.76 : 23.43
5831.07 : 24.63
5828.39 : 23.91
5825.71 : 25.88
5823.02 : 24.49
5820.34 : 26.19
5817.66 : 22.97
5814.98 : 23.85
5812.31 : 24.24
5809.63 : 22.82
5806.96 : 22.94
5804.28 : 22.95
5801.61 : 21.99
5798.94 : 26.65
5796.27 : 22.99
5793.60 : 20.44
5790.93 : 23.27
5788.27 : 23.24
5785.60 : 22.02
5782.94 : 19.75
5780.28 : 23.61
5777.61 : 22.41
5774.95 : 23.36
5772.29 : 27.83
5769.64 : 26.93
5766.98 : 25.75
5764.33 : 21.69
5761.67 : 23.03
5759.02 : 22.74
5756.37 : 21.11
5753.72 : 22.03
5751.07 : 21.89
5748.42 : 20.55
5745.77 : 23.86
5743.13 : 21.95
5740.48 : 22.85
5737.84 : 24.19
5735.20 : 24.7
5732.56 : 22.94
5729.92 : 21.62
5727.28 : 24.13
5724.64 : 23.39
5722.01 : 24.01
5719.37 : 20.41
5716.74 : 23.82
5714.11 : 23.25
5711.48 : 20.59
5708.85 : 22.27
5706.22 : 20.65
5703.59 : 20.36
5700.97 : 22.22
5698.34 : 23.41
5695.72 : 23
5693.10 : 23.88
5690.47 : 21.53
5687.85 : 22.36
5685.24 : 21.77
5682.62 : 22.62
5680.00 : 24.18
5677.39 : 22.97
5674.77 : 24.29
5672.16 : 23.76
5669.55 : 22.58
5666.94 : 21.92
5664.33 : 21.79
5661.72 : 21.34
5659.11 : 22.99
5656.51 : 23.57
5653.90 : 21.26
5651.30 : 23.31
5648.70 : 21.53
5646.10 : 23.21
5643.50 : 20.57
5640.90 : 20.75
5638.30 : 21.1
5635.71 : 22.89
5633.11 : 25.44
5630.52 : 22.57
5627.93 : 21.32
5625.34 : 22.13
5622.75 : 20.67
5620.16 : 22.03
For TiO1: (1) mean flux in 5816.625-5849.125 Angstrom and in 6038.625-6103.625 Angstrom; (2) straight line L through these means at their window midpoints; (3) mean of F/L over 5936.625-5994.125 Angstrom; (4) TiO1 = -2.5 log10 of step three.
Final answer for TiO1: 0.03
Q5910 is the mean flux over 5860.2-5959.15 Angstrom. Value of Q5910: 22.4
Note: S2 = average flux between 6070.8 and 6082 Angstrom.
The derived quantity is 24.3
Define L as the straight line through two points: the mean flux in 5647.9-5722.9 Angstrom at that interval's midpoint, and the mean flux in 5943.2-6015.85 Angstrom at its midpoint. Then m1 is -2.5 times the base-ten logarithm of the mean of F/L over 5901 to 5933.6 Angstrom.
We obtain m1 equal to 0.01 mag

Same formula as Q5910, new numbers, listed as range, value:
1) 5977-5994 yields 22.7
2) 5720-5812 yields 23.1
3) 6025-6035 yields 22.4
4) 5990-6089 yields 23.3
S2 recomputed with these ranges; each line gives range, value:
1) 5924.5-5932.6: 23.3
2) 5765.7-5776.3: 26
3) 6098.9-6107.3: 22.3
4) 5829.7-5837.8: 23.3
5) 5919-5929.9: 24.3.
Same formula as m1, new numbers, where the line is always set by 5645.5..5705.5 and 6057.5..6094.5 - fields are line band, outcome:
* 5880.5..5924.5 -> 0.09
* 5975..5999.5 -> 0.05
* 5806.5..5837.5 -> -0.04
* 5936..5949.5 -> 0.05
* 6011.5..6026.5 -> 0.07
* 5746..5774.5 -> -0.02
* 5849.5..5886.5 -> 0.02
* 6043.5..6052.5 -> 0.08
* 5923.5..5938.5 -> 0.05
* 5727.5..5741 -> -0.03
